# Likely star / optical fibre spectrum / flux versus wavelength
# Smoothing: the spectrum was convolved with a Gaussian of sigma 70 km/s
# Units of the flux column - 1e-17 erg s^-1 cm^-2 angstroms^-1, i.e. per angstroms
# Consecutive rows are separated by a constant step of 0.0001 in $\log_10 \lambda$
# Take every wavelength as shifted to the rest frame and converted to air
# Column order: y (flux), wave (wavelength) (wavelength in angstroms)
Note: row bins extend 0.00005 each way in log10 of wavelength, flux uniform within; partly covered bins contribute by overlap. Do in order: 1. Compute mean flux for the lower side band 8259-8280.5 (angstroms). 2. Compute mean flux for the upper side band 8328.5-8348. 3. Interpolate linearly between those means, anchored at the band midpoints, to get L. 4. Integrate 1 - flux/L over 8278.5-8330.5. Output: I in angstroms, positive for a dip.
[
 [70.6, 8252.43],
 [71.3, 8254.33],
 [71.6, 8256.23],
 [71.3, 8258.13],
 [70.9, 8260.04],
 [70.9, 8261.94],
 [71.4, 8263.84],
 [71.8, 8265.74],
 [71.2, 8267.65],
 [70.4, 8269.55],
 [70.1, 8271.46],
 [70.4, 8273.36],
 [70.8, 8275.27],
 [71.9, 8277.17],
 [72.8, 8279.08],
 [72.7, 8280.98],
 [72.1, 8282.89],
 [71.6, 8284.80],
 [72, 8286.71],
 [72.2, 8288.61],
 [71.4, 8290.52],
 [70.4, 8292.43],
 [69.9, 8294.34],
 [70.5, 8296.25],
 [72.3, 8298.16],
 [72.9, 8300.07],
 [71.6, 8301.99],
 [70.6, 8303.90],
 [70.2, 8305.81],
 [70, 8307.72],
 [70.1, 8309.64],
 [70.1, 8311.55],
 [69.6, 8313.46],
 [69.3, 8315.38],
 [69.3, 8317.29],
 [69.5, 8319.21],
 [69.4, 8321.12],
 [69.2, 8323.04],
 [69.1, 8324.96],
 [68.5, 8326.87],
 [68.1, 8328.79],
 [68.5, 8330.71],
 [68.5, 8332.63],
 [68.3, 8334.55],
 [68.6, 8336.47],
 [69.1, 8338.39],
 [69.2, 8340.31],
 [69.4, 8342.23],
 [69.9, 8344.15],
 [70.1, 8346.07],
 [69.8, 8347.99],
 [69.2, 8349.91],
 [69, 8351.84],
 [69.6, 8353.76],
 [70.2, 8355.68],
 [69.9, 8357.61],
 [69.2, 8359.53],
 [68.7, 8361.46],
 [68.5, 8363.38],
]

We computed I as -0.3 angstroms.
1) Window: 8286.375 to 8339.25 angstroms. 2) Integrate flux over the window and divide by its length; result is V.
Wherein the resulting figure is 69.9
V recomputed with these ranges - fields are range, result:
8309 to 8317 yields 69.8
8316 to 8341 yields 68.9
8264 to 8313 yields 71.2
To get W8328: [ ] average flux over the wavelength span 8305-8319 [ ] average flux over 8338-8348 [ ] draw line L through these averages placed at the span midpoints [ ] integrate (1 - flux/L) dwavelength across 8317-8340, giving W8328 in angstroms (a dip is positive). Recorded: 0.3 angstroms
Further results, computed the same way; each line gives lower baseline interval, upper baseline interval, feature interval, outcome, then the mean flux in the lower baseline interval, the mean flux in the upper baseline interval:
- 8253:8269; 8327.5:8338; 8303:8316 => -0.13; 71.3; 68.4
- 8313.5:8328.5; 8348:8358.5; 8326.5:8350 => 0.12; 69.2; 69.6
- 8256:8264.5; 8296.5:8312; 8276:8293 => -0.21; 71.2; 71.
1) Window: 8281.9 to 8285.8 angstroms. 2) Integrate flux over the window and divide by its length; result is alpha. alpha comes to 71.7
